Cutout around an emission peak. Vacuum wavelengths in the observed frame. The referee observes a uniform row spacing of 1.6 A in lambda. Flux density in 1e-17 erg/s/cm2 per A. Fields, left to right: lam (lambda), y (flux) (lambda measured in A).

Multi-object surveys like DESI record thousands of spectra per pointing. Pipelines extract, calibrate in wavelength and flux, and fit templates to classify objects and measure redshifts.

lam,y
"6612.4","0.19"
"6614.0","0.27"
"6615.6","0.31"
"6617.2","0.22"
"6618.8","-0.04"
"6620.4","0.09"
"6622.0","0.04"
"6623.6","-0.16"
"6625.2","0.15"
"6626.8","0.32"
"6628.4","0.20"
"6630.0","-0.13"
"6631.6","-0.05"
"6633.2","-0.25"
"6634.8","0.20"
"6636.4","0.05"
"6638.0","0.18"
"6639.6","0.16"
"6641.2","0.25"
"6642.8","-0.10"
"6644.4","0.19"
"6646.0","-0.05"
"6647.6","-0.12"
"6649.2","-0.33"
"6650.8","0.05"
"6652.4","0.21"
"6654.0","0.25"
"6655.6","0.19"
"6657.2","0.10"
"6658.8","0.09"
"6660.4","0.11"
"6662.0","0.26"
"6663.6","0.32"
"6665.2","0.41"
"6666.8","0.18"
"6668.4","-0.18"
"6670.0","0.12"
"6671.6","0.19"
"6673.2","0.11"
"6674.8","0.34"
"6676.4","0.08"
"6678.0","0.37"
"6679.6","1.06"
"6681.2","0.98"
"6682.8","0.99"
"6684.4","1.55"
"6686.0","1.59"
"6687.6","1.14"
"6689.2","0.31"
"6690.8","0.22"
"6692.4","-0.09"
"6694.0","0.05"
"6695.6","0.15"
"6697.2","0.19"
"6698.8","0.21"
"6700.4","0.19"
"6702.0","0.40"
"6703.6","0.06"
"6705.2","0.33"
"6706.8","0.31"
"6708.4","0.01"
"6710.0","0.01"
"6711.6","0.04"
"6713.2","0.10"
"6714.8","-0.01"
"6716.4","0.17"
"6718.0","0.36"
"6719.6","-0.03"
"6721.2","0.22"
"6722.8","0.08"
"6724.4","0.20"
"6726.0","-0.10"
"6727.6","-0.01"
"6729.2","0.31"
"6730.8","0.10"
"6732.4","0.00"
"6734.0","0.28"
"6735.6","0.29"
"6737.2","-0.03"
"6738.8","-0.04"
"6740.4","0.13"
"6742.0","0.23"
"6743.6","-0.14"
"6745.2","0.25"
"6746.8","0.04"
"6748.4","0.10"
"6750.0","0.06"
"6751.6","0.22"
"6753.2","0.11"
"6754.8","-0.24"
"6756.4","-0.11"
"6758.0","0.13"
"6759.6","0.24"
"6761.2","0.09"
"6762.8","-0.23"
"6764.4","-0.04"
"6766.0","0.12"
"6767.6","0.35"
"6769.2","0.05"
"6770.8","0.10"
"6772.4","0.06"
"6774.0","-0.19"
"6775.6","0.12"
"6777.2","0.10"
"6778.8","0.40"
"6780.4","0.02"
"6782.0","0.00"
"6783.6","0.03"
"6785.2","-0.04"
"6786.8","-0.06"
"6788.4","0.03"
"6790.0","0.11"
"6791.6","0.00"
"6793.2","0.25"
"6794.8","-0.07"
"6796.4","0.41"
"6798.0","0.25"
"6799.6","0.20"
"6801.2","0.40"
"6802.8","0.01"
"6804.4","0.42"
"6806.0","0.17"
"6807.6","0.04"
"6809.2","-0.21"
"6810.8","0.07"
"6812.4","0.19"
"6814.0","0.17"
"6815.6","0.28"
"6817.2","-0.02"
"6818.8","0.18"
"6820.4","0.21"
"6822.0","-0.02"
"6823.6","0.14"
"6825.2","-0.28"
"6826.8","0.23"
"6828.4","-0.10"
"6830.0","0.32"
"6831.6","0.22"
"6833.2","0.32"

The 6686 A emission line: [O II] 3727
